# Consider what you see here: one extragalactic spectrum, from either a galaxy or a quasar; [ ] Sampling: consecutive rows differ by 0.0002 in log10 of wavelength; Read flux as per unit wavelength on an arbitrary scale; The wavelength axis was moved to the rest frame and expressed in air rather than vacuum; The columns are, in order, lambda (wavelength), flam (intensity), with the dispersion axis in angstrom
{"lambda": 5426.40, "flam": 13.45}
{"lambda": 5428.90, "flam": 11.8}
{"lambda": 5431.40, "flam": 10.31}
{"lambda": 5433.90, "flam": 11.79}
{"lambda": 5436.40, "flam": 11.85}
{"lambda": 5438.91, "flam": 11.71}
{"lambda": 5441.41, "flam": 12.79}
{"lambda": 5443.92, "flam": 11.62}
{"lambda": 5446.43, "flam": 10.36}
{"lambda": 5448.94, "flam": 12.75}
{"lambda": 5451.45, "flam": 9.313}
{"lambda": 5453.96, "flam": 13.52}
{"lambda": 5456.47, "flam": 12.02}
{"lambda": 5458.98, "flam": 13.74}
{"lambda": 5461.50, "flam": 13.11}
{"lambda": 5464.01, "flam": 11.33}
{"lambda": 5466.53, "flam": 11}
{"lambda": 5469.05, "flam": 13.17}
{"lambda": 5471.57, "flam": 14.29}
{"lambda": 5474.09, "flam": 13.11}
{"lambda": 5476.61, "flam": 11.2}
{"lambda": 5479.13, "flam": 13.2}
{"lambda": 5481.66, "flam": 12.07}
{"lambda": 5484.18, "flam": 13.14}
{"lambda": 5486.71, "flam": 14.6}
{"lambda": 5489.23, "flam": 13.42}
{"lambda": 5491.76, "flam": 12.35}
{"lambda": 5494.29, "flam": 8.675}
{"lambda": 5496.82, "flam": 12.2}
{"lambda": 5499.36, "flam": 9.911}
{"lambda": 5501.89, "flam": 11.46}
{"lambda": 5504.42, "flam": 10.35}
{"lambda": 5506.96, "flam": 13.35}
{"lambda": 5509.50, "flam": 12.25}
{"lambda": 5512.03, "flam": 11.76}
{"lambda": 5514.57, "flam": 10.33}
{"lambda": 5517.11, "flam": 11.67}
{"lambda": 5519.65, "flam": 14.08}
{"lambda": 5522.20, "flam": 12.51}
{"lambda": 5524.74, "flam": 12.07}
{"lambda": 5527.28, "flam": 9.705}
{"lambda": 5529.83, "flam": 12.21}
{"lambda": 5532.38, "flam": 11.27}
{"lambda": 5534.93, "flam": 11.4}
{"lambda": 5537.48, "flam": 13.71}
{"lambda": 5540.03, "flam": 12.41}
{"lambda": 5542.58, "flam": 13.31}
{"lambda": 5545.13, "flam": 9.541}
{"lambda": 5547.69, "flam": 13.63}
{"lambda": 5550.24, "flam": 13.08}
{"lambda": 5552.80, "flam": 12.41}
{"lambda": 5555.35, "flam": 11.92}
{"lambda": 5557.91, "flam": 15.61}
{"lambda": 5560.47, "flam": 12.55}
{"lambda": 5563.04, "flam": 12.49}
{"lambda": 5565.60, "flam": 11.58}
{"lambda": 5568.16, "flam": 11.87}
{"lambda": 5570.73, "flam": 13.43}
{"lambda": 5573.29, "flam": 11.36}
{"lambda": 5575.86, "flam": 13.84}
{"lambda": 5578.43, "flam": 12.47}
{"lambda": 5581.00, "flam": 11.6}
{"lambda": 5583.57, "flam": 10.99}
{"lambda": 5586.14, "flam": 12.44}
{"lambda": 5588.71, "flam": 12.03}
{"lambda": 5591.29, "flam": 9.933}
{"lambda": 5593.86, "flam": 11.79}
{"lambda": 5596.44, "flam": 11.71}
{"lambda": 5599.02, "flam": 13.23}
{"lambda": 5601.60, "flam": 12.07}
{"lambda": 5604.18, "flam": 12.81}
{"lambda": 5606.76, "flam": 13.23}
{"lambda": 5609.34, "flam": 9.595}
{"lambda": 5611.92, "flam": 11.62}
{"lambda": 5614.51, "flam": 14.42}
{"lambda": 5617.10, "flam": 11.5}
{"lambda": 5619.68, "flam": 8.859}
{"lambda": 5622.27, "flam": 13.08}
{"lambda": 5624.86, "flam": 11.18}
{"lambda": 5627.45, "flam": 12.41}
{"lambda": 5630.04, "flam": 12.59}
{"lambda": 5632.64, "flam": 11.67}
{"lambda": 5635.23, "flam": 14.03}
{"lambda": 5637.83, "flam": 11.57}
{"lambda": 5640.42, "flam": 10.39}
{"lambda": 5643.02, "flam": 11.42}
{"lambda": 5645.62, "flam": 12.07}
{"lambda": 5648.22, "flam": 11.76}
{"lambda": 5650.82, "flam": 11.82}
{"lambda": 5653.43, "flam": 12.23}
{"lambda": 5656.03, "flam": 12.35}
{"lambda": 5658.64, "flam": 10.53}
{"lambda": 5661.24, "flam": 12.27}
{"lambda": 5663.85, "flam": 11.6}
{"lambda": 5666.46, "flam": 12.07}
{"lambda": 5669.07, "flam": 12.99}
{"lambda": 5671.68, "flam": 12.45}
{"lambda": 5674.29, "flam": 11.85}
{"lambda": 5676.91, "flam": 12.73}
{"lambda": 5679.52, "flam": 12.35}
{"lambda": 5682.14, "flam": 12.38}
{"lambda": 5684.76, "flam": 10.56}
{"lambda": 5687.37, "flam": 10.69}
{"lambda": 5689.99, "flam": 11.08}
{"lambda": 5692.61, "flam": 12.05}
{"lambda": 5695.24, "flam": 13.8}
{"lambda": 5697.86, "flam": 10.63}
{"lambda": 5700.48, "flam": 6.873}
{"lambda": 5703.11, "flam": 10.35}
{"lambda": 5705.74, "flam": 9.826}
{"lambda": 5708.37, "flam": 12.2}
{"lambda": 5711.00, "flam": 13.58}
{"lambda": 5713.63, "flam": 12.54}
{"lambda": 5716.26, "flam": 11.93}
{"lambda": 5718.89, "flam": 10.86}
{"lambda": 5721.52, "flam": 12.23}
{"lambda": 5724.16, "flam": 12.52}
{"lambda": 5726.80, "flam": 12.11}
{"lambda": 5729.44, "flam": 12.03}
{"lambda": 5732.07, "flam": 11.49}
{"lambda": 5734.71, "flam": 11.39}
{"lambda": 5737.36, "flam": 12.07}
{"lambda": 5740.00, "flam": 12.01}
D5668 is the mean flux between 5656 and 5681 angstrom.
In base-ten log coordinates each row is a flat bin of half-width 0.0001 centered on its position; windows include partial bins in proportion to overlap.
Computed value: 12.1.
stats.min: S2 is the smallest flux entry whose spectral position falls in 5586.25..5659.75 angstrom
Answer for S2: 8.859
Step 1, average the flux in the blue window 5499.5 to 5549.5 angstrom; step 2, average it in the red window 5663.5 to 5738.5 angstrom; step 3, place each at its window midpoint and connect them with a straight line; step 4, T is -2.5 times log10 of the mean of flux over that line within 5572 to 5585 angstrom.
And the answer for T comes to -0.019 mag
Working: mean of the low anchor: 11.9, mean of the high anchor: 11.7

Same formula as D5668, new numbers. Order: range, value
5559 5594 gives 12.1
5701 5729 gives 11.7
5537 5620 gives 12.2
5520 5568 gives 12.3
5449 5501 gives 12.3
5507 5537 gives 11.9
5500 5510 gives 11.7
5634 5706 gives 11.6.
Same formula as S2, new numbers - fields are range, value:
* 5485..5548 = 8.675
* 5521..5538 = 9.705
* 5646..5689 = 10.53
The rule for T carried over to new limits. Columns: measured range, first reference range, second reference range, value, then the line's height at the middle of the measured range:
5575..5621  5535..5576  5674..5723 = 0.04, 12.3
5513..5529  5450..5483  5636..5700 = 0.04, 12.2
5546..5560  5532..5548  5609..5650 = -0.09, 12.1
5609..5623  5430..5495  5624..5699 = 0.04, 12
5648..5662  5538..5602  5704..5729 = 0.03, 12.1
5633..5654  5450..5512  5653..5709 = -0.02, 11.6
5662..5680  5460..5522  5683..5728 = -0.07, 11.5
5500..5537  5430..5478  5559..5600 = 0.03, 12.1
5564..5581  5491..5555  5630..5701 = -0.05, 11.8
